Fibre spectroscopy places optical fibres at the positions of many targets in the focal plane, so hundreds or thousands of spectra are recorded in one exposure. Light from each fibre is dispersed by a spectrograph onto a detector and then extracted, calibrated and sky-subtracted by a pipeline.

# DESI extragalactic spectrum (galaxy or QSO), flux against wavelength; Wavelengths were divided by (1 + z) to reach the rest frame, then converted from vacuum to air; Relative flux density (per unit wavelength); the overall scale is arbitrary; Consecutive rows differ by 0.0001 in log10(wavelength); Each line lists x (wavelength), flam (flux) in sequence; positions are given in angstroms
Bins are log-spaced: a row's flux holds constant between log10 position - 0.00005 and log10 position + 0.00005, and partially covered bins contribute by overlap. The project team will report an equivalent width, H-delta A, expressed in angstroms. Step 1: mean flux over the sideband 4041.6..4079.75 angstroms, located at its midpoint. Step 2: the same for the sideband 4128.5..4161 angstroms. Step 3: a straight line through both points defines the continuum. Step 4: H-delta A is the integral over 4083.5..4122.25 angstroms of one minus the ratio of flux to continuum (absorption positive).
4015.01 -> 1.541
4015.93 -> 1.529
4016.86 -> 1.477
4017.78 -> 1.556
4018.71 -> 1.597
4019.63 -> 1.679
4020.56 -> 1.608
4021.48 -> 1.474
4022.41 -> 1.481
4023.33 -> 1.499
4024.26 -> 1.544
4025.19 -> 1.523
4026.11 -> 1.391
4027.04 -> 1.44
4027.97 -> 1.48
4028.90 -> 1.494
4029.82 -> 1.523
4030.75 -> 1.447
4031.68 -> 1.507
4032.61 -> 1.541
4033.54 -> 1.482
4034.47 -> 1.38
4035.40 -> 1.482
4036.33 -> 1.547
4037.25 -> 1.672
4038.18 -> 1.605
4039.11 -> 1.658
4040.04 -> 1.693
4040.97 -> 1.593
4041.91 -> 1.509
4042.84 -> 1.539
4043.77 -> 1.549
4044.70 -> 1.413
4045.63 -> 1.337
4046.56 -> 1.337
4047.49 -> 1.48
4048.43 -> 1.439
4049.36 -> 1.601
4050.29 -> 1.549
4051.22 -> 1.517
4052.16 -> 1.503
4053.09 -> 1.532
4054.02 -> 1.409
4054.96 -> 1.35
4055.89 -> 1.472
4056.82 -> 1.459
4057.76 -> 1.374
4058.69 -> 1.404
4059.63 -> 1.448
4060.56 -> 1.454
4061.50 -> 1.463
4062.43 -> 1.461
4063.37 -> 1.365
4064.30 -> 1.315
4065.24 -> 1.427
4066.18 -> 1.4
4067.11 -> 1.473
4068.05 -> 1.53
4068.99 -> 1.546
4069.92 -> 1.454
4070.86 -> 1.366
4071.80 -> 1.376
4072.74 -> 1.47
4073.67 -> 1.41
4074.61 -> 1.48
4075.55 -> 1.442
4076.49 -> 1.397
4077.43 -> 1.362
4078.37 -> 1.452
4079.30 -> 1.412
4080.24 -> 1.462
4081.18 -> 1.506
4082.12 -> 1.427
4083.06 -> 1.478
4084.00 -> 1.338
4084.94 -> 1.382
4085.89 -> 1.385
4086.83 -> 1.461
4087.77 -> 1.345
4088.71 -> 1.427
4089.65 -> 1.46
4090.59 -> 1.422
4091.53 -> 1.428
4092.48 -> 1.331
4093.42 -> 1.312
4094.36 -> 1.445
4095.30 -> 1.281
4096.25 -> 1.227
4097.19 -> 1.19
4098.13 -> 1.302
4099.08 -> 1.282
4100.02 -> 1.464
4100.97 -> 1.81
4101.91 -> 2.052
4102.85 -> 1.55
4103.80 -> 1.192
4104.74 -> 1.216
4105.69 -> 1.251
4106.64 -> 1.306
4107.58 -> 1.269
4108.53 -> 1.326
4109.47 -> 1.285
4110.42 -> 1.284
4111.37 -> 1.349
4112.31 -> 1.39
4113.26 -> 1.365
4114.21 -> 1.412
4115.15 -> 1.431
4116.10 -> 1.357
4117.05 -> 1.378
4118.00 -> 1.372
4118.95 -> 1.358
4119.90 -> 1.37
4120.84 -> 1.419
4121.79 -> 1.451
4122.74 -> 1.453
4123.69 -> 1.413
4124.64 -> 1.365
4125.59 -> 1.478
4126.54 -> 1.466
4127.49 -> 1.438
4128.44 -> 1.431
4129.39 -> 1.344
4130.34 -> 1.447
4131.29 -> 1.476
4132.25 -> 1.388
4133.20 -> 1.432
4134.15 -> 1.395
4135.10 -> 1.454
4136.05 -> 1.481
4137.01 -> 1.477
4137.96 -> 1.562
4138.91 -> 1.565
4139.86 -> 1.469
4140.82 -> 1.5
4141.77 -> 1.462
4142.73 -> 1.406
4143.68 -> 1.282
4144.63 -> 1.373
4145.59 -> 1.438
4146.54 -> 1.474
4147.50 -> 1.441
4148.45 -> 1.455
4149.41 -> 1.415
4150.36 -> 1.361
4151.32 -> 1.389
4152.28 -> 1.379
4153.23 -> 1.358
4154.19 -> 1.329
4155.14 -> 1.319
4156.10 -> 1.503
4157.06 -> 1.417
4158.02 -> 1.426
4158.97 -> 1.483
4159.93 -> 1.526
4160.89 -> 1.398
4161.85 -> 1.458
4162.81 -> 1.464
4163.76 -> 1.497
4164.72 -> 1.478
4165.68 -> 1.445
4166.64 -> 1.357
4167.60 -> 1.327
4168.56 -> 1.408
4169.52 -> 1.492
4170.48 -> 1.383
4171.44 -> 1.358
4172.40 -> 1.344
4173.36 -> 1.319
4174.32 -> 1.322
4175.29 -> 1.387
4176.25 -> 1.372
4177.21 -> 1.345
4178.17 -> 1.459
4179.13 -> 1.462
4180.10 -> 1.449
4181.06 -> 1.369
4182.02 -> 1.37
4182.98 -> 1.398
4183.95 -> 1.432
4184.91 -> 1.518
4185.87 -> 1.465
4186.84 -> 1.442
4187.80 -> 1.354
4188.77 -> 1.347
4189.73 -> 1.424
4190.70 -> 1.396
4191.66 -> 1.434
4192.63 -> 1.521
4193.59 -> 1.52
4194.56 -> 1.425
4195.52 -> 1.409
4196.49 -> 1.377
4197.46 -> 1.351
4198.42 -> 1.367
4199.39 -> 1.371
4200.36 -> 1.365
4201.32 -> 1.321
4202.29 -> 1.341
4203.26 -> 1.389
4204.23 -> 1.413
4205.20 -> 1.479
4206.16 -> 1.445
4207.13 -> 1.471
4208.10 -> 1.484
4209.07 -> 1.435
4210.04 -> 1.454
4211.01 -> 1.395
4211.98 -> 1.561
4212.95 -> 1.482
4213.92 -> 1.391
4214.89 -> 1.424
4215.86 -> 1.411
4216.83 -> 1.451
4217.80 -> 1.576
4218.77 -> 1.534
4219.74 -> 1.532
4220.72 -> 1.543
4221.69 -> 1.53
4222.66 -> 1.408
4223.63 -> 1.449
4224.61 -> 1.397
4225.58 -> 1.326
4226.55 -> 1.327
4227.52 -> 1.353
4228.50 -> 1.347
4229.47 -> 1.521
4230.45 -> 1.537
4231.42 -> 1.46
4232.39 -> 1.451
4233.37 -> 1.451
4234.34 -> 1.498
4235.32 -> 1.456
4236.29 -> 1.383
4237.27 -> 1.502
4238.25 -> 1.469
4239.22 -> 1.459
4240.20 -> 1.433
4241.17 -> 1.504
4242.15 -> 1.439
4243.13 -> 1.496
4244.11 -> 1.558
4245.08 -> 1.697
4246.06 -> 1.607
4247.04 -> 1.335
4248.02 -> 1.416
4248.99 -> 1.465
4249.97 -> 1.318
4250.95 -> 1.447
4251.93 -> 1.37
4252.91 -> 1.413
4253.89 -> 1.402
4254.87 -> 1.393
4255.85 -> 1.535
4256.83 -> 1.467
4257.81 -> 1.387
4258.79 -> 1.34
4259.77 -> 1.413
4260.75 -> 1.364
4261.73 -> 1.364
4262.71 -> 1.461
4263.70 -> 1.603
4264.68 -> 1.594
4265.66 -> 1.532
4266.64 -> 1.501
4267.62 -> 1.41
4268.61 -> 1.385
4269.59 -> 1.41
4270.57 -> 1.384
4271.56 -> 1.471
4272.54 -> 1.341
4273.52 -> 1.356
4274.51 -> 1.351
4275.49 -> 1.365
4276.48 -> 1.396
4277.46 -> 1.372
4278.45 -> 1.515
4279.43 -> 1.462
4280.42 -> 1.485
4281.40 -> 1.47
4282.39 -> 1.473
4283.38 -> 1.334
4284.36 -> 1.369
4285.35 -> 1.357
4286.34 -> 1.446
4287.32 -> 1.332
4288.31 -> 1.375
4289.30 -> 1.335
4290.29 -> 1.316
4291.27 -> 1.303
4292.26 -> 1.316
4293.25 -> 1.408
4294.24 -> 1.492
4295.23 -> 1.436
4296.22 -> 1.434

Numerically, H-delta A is 1.5 angstroms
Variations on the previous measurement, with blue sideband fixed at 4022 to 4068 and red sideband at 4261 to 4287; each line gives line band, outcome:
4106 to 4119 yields 1.1 angstroms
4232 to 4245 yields -0.4 angstroms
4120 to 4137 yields 0.4 angstroms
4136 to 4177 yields 1.0 angstroms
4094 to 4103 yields 0.1 angstroms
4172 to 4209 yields 1.1 angstroms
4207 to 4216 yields 0.0 angstroms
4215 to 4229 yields 0.0 angstroms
